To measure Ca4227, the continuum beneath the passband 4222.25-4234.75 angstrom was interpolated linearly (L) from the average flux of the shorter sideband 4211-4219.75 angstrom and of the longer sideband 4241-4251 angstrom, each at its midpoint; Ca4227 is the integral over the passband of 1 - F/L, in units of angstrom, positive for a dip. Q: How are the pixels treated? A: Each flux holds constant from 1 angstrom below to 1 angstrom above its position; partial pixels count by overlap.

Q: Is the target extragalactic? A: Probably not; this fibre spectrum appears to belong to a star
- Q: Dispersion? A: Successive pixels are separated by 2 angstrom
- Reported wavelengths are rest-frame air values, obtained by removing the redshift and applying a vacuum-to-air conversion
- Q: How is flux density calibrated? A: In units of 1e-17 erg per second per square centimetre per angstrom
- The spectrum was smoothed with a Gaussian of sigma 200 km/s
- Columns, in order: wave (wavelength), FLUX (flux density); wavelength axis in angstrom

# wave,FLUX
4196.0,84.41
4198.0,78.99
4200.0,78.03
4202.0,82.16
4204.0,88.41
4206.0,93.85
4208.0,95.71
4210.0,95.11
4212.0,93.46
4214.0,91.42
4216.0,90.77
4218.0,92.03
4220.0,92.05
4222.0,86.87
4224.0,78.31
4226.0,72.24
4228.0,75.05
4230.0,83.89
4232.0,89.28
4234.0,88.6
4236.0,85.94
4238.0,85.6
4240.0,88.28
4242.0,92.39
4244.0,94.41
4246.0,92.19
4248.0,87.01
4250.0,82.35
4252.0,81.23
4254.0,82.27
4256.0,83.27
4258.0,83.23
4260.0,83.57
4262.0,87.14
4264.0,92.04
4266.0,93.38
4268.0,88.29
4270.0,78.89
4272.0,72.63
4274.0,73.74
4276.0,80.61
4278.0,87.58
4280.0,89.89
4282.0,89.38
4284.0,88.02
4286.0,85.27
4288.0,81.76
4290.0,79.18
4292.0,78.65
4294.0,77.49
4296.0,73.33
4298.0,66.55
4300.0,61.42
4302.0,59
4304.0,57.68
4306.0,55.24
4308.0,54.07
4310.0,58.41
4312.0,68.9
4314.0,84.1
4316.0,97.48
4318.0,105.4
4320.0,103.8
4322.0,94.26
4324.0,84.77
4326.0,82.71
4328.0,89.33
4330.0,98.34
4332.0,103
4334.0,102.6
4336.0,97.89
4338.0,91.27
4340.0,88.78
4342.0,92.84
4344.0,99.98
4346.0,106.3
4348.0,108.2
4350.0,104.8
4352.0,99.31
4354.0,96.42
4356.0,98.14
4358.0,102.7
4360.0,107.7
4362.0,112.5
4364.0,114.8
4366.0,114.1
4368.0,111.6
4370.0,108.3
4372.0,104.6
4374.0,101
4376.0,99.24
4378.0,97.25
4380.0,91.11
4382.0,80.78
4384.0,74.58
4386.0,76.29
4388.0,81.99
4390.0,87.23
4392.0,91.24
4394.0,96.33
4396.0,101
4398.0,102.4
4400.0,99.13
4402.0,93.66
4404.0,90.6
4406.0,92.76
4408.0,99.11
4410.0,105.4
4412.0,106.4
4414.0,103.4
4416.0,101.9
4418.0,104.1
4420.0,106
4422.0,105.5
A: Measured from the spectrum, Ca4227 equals 1.3 angstrom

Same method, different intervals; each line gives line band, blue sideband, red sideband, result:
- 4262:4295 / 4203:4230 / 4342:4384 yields 3.6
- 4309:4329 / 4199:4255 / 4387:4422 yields 1.3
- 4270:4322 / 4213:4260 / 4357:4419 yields 7.6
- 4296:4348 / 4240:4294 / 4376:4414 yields 2.4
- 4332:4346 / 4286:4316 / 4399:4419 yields -2.9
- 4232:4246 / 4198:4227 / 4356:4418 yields 0.0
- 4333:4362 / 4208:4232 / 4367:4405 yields -2.4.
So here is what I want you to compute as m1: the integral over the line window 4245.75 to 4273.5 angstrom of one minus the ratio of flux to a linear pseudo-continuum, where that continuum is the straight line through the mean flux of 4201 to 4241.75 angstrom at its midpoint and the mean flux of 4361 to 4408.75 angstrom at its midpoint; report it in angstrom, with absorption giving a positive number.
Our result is 1.6 angstrom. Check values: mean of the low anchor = 87.5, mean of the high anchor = 96.7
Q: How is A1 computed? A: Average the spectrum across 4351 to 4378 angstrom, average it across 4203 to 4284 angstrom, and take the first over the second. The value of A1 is 1.21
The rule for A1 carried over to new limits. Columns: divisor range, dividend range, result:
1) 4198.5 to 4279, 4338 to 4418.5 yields 1.15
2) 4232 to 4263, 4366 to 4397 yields 1.09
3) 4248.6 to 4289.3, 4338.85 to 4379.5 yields 1.23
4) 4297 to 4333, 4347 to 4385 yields 1.28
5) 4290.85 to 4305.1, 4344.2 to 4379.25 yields 1.55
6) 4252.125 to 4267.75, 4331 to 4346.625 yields 1.13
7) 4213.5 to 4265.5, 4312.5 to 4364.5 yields 1.14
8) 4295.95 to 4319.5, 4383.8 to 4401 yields 1.28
